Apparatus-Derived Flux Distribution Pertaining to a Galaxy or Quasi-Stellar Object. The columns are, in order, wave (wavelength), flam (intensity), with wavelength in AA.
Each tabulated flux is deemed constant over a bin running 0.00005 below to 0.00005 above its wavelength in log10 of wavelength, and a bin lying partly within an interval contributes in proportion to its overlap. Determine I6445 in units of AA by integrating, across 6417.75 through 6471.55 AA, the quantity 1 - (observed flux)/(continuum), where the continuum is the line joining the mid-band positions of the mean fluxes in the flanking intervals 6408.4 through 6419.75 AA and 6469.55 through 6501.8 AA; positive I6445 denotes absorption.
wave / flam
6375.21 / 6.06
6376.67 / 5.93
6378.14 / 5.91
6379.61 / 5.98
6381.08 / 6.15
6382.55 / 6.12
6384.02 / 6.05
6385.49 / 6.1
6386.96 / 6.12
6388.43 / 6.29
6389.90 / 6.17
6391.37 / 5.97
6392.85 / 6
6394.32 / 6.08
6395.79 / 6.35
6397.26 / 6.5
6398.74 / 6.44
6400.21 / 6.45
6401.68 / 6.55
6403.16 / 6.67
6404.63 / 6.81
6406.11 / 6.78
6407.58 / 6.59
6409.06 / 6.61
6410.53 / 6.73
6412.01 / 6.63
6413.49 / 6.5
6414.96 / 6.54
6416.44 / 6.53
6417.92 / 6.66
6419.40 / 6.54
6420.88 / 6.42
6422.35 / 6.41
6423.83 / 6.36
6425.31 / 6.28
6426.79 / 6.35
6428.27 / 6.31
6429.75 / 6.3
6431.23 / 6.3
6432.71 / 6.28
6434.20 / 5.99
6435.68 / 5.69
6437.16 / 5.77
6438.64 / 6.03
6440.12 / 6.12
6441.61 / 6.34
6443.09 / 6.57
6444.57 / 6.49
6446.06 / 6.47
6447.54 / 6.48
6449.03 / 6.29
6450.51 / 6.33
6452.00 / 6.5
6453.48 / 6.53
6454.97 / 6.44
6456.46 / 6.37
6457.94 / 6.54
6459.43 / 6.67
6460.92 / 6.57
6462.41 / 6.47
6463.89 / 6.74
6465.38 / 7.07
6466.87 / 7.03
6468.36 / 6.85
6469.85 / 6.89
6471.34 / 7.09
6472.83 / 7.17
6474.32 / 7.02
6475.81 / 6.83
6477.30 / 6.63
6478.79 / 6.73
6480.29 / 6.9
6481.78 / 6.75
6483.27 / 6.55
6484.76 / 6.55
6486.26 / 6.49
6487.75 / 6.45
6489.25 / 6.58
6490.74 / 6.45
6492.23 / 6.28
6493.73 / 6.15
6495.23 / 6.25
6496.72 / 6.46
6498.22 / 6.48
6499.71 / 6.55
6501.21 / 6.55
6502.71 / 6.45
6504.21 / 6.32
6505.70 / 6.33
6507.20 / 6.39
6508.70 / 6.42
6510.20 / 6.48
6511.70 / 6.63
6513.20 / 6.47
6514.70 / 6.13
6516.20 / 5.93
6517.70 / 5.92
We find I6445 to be 1.4 AA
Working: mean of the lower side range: 6.59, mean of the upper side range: 6.62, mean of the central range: 6.44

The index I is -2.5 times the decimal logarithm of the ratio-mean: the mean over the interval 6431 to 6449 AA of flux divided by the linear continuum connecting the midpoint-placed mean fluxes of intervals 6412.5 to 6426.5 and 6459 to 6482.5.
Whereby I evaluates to 0.069 mag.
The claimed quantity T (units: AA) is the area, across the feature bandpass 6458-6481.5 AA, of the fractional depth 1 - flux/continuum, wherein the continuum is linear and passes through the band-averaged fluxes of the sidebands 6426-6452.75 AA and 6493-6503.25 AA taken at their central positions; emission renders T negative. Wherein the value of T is -1.84 AA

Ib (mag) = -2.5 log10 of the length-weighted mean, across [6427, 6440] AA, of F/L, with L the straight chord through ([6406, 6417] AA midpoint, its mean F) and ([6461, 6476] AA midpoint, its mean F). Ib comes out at 0.11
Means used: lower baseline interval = 6.61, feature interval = 6.1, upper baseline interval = 6.91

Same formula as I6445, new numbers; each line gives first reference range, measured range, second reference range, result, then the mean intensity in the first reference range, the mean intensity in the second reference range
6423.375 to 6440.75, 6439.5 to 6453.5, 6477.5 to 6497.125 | -0.4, 6.15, 6.51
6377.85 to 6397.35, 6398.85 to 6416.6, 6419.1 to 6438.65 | -1.3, 6.12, 6.22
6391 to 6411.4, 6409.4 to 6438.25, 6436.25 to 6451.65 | 0.1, 6.48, 6.29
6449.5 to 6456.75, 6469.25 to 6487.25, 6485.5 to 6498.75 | -1.1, 6.43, 6.39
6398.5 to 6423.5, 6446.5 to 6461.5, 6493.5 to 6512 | 0.1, 6.58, 6.42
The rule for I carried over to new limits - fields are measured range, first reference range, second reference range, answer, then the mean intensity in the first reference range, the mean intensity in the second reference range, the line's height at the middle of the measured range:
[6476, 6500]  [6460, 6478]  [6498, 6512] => 0.02 mag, 6.86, 6.45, 6.65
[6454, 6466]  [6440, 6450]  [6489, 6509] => -0.03 mag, 6.41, 6.4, 6.41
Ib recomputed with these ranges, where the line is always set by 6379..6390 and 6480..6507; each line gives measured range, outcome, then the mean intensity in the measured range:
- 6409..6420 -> -0.06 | 6.59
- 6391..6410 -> -0.05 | 6.46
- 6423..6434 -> -0.01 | 6.29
